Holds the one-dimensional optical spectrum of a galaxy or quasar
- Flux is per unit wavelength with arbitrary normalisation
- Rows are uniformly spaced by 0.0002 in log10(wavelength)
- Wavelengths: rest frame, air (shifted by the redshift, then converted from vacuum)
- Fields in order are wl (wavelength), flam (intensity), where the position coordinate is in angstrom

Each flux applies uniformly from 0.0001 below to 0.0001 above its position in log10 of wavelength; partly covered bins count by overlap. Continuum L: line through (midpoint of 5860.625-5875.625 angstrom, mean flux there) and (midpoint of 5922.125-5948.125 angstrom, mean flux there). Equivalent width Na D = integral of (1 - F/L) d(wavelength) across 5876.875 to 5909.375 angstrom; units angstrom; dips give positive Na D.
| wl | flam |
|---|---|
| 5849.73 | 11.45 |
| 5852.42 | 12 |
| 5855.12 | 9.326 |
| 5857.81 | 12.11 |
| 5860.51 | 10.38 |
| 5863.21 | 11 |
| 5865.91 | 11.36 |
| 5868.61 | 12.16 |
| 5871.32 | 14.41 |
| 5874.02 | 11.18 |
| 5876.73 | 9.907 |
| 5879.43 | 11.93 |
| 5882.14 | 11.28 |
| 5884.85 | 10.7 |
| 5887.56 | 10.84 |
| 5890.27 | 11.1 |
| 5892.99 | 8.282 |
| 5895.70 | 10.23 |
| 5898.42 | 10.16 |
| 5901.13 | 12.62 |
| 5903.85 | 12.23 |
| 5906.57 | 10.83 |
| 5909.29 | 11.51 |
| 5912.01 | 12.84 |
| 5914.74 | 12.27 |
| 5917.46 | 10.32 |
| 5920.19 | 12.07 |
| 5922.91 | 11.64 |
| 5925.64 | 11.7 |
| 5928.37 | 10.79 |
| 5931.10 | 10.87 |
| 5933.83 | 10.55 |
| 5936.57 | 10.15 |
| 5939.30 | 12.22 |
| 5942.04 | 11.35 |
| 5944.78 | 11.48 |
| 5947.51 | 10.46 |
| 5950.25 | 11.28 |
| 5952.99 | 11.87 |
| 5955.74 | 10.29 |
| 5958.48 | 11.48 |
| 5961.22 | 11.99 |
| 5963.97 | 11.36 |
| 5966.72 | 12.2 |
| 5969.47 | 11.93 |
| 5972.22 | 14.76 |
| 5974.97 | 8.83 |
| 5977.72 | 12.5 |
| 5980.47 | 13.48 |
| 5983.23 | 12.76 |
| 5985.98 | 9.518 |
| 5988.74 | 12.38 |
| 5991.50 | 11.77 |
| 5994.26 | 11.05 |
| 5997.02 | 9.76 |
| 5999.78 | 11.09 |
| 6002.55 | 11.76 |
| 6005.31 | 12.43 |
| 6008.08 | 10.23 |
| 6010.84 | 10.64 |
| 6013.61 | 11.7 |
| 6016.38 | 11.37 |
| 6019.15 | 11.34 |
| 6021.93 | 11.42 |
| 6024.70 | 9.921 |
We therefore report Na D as 1.9 angstrom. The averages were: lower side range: 11.8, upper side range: 11.1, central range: 10.9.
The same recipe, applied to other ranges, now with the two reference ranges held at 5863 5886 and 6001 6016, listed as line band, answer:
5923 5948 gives 0.8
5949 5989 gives -1.2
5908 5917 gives -0.4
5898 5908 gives 0.0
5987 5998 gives 0.1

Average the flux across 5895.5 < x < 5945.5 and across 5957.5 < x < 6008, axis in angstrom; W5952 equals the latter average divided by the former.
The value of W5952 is 1.0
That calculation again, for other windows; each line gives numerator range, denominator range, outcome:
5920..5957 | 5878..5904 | 1.03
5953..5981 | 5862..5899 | 1.07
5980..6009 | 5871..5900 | 1.06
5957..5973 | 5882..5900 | 1.18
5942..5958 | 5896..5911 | 0.97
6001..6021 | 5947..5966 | 1.00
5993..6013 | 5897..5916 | 0.94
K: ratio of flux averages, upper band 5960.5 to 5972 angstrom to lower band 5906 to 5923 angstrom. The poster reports 1.04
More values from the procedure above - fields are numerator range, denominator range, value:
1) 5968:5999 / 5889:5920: 1.05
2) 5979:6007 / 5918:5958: 1.04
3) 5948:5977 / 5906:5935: 1.01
